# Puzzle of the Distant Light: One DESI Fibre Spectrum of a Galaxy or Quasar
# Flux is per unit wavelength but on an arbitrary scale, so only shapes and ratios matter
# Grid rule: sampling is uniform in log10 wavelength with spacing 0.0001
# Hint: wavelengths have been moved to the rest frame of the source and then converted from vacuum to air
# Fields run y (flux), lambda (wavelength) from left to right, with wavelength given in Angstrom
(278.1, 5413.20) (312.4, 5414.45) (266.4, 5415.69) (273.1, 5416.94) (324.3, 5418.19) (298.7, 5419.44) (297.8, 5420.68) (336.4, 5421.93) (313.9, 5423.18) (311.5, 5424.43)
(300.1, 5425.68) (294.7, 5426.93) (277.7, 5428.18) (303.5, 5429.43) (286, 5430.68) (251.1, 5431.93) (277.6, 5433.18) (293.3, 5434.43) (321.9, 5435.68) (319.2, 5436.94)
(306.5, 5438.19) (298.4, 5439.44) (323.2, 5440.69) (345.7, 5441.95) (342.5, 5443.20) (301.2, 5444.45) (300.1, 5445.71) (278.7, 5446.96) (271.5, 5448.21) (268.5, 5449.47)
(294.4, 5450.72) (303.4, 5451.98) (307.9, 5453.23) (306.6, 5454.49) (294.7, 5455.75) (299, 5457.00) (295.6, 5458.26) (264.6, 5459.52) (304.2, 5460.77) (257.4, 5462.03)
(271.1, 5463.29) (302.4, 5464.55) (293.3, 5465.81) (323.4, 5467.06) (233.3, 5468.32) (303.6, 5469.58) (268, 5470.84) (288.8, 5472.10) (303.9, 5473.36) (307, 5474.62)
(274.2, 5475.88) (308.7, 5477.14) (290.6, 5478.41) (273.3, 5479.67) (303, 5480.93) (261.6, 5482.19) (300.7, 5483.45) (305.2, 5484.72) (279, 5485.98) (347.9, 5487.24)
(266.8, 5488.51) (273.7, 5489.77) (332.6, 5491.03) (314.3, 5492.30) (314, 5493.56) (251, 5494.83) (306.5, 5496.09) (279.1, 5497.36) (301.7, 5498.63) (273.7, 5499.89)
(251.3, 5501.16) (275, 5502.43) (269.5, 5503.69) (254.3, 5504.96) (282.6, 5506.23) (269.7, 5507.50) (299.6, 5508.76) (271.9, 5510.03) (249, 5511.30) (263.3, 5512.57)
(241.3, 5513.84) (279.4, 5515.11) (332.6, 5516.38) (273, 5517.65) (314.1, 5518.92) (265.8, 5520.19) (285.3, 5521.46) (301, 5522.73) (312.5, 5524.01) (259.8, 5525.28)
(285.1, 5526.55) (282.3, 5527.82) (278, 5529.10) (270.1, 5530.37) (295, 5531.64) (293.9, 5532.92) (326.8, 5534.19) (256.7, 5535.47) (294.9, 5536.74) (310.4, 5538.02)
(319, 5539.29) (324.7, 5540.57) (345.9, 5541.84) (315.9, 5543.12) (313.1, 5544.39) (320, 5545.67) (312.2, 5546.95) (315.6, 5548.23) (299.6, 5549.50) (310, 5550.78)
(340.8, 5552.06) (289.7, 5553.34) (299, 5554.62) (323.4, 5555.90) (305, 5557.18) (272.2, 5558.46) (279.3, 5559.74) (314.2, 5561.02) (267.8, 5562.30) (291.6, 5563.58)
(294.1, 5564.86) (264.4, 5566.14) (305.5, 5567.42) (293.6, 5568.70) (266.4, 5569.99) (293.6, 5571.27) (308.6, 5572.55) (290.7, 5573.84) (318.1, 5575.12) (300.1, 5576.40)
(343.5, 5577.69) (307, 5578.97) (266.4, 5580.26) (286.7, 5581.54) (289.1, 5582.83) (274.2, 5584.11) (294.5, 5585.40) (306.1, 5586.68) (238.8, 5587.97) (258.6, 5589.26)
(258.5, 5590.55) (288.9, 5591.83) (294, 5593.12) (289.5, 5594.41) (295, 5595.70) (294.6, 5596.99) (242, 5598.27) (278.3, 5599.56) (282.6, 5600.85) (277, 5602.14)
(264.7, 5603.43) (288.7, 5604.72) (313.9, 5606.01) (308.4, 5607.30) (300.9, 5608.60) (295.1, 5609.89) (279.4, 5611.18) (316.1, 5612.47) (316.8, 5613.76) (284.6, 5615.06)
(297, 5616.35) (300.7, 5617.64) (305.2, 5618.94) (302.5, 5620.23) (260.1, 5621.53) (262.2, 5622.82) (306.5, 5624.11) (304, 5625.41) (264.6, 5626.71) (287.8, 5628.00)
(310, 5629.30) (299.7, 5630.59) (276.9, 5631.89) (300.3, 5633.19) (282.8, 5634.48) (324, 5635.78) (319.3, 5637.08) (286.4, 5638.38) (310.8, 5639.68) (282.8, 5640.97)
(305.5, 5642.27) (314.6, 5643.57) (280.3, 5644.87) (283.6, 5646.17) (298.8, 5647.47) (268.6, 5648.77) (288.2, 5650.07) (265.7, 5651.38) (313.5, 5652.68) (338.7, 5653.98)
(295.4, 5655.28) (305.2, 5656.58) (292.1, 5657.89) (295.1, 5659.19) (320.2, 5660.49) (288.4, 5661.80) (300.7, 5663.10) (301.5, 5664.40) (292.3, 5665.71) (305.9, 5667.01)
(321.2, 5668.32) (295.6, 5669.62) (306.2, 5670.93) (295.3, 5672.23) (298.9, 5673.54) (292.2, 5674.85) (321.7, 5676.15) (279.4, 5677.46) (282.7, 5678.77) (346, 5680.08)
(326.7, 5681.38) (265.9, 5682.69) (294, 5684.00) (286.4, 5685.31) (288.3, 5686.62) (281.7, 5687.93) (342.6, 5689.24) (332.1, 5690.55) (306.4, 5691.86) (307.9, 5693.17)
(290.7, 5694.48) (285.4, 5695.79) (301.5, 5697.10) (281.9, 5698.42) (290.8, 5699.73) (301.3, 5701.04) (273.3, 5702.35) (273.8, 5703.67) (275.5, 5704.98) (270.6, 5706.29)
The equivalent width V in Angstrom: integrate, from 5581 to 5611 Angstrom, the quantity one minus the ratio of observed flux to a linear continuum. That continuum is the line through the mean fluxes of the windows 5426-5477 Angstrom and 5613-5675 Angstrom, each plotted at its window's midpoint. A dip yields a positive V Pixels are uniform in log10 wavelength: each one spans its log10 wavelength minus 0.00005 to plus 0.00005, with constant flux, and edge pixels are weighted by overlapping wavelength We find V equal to 1.3 Angstrom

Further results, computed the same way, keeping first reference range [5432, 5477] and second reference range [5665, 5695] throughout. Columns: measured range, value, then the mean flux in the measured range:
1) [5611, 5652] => 1.0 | 293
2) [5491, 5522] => 1.7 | 281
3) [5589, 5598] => 0.5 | 282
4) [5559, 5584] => 0.5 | 293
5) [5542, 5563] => -0.5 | 306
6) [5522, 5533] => 0.4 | 286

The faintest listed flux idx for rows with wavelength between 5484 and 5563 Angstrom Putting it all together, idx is 241.3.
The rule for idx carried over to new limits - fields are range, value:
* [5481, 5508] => 251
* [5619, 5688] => 260.1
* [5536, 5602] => 238.8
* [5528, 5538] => 256.7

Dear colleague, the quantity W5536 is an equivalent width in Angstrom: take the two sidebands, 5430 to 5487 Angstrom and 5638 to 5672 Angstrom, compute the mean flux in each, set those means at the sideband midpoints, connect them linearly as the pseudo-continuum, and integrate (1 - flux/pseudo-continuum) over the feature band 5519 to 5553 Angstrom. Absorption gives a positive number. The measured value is -0.7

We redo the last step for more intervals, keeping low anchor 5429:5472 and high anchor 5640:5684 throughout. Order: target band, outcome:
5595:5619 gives 0.5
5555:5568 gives 0.2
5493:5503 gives 0.5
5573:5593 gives 0.6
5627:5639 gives 0.0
